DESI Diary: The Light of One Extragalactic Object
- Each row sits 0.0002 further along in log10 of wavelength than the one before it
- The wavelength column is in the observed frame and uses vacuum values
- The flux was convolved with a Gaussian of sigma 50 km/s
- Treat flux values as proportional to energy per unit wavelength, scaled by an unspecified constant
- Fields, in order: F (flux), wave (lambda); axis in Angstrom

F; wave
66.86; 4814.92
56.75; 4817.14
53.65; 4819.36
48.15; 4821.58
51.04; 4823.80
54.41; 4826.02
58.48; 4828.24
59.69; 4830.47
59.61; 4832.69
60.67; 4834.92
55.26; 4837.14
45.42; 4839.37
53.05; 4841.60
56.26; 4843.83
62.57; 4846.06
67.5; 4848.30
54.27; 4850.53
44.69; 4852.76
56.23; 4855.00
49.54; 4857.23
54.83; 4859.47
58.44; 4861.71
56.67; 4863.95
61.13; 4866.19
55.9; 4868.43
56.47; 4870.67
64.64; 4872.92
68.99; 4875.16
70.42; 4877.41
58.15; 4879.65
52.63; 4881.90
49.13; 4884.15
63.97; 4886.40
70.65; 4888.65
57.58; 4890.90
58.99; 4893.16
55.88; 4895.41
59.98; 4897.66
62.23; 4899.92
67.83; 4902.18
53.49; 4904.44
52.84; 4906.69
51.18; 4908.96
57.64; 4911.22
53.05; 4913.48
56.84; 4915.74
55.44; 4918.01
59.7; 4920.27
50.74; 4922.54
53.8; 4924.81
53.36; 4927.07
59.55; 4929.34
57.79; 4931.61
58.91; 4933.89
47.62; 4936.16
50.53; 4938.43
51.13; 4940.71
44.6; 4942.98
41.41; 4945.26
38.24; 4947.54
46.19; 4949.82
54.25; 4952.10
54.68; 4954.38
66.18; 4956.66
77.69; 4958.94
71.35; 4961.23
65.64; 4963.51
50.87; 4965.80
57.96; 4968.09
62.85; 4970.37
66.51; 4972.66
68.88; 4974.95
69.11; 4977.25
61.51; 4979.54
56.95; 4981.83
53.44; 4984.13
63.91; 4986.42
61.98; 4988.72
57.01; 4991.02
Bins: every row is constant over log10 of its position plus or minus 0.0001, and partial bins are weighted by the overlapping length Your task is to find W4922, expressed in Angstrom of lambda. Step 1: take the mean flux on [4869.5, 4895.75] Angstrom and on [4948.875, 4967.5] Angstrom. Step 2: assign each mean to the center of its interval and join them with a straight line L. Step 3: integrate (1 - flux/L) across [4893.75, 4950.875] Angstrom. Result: 6.8 Angstrom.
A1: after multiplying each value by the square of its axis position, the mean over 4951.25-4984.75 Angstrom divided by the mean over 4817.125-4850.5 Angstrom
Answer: 1.18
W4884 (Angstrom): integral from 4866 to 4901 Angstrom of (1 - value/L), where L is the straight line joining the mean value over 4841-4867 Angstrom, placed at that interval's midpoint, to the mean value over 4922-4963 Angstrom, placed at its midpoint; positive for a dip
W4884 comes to -2.95 Angstrom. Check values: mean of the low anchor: 56.3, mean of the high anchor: 54.6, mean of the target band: 60.4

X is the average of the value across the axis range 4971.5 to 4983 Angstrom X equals 64.5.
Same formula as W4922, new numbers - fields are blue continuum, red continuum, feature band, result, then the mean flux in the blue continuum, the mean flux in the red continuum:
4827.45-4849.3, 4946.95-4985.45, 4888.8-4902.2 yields -0.4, 57.8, 60.5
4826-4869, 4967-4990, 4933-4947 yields 2.8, 56.3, 62.3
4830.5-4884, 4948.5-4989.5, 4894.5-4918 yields 0.9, 57.4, 61.6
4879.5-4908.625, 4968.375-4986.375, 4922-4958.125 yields 5.2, 58.5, 62.6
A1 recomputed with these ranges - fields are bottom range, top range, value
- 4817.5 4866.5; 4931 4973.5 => 1.06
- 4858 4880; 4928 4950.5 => 0.84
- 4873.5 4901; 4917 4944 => 0.90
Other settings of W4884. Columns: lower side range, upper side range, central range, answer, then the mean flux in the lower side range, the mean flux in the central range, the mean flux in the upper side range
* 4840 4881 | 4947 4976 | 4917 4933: 1.0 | 58.1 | 55.8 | 60.5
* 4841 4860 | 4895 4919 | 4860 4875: -0.9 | 55.5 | 59.4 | 57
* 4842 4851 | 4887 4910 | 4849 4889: 1.1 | 60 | 58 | 59.2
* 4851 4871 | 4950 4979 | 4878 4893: -0.6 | 54.8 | 59.1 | 63.2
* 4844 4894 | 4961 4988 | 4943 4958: 2.7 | 58.7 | 50.1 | 62.1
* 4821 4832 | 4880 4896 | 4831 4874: -0.1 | 54.9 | 56.5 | 58.5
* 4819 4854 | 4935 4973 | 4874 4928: -2.6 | 55.3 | 58.1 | 55.5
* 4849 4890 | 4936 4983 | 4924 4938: 0.7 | 58.3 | 55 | 57.6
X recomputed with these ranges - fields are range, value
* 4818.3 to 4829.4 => 53.2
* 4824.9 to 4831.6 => 57.6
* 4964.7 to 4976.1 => 61.5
